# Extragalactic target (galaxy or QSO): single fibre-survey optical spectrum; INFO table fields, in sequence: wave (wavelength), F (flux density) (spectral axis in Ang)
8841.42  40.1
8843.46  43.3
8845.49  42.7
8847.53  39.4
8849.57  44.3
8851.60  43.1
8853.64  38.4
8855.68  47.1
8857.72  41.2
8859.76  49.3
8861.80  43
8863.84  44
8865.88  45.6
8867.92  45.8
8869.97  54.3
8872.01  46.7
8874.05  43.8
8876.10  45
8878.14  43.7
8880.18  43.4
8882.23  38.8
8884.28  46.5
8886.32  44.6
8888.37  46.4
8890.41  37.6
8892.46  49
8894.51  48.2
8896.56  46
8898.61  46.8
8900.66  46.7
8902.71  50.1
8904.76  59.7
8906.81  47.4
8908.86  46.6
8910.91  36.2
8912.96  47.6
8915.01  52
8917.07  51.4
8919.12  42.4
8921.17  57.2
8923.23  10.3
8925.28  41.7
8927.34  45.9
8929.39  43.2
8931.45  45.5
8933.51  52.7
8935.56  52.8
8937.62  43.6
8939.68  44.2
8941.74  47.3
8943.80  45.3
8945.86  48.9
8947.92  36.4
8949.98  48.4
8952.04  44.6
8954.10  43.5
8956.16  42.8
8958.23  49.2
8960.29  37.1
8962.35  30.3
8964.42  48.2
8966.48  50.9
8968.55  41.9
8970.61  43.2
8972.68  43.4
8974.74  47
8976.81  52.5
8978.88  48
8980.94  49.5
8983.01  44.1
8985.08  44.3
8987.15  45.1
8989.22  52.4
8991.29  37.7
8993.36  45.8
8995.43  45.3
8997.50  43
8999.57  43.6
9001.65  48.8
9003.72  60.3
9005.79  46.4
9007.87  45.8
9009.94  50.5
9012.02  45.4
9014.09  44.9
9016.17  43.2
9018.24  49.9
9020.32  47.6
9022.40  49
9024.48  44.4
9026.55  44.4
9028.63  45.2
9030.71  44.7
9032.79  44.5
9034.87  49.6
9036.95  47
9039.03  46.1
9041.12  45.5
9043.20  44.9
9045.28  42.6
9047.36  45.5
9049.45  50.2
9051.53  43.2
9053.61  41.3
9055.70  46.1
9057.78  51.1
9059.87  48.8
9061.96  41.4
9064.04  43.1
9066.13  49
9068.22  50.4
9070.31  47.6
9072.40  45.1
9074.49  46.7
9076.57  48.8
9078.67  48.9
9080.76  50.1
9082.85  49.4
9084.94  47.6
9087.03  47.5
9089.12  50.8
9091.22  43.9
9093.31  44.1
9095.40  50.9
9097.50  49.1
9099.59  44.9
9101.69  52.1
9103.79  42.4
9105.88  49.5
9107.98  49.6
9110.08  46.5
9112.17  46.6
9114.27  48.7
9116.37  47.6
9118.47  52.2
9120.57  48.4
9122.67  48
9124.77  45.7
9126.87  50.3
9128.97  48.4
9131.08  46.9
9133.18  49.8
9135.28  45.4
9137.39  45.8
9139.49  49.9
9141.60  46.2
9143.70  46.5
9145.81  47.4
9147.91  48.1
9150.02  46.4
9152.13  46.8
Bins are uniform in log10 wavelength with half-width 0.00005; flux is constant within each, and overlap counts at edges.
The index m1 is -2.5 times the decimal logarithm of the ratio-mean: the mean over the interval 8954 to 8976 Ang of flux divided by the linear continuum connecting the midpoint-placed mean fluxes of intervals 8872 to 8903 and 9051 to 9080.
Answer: 0.05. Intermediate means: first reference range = 45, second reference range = 46.6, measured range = 43.5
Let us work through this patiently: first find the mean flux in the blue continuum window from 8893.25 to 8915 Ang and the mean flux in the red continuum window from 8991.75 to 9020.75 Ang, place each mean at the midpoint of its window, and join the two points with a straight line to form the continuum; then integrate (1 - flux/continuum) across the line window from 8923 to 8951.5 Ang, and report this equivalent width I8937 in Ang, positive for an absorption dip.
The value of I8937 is 2.0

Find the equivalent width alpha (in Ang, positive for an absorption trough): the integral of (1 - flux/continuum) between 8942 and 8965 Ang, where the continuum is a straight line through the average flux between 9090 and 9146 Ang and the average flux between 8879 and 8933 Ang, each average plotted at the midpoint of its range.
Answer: 1.3 Ang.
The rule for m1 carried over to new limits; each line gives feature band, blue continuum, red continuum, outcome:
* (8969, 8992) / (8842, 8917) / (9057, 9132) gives 0.01 mag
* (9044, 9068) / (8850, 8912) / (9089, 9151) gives 0.03 mag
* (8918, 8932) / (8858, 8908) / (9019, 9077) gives 0.14 mag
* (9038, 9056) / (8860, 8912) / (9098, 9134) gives 0.06 mag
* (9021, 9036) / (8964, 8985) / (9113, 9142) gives 0.03 mag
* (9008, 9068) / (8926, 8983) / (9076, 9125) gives 0.02 mag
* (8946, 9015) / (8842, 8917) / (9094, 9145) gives 0.02 mag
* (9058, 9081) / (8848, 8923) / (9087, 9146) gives 0.00 mag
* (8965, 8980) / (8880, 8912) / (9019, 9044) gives -0.02 mag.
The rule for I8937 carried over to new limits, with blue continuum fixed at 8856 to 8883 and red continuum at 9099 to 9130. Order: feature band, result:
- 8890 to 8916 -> -1.1 Ang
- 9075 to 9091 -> -0.3 Ang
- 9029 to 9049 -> 0.6 Ang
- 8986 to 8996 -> 0.3 Ang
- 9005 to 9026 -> 0.1 Ang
